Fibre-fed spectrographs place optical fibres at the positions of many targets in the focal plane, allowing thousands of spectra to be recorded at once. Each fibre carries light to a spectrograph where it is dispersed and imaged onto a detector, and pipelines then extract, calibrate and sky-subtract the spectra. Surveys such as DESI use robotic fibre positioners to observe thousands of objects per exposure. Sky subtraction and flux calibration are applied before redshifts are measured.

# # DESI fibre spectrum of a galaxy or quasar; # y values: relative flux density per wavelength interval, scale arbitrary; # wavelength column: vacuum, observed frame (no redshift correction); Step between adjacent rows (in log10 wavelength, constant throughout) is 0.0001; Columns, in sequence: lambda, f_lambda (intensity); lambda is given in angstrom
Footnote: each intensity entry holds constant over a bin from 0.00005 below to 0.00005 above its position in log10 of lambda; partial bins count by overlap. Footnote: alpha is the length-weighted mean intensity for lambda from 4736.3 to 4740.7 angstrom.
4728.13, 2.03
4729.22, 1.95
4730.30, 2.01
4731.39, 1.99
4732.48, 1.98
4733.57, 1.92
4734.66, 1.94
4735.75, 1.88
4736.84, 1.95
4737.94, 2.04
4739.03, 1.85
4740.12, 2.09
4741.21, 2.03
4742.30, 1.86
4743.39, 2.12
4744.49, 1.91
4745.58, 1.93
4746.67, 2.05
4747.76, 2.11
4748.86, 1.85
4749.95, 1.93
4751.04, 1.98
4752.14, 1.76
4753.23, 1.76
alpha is 1.98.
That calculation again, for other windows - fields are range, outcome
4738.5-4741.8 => 1.99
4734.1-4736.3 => 1.91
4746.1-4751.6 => 1.98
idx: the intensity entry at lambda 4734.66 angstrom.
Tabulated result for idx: 1.94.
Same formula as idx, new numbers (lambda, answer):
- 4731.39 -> 1.99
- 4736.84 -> 1.95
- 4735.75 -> 1.88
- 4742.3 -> 1.86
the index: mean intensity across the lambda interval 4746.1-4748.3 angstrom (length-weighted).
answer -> 2.08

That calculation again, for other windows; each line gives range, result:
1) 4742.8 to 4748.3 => 2.02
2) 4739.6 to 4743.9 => 2.03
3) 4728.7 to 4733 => 1.99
